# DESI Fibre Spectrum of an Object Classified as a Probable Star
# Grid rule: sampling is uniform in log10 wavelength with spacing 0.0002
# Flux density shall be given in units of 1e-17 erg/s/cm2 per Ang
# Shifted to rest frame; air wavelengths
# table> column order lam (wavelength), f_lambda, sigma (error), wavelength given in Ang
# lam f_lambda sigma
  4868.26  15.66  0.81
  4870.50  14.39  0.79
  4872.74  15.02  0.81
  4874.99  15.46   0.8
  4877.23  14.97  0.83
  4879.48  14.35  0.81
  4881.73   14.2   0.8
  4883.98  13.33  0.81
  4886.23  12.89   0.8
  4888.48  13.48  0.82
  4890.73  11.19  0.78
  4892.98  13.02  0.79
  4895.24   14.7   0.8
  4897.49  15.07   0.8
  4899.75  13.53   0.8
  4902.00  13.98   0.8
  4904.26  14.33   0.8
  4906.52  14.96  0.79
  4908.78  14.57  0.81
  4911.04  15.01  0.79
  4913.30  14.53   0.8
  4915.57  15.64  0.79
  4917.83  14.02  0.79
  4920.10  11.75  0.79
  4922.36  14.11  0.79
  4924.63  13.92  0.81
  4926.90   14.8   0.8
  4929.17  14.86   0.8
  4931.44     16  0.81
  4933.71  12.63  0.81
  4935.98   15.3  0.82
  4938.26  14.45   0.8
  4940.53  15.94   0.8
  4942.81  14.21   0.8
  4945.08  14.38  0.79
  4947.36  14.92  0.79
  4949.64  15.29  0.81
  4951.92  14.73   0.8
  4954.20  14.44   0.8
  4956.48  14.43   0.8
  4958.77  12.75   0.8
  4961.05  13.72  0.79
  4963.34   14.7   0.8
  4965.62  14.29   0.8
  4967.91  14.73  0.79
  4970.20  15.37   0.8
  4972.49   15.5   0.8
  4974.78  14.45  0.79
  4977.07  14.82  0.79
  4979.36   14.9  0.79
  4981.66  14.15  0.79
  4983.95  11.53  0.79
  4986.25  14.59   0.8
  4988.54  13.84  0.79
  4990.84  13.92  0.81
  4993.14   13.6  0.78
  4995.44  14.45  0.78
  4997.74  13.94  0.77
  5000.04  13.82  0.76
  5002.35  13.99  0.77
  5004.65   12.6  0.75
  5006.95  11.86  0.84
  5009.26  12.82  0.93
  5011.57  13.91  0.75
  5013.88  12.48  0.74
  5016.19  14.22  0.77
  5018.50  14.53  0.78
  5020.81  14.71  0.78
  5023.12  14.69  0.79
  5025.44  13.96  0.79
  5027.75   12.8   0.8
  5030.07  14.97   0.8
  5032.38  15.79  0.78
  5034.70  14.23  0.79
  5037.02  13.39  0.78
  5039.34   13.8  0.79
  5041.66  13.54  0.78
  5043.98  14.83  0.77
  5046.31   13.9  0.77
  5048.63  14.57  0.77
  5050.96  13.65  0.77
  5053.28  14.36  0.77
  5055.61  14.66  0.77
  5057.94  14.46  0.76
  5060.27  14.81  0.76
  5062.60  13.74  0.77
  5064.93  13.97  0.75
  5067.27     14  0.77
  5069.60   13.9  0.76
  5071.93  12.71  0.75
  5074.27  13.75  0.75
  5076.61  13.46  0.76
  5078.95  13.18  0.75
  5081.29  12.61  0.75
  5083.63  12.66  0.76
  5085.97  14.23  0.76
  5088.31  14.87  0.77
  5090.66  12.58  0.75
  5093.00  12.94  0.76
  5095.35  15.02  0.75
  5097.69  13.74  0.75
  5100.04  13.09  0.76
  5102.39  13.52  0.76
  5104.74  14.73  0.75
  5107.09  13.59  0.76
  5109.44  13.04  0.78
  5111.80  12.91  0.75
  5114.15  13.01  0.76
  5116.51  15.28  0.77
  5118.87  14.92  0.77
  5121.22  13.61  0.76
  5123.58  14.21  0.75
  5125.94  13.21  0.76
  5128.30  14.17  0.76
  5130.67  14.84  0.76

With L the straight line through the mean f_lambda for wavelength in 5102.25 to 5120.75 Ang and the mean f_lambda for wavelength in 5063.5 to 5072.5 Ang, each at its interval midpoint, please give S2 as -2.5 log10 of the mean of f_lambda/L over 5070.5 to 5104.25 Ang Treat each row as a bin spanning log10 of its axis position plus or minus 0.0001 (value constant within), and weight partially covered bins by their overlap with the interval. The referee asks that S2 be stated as 0.02 mag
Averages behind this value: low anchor 13.7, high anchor 13.9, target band 13.5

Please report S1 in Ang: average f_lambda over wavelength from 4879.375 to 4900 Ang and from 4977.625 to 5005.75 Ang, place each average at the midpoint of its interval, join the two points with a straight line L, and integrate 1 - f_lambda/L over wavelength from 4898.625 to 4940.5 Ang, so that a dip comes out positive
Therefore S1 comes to -2.4 Ang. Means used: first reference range 13.5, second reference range 13.8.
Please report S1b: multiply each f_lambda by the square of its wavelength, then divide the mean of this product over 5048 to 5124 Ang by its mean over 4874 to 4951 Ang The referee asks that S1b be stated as 1.04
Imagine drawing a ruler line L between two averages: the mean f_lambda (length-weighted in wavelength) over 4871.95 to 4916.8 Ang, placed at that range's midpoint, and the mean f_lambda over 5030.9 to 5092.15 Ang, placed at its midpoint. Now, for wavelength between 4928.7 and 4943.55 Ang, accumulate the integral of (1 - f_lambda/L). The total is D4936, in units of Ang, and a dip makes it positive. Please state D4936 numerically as -0.7 Ang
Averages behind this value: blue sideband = 14.2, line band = 14.8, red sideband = 13.9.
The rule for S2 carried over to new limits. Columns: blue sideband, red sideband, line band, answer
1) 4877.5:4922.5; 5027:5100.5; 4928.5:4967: -0.05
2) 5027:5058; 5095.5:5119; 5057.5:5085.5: 0.03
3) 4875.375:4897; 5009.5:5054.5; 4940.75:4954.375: -0.07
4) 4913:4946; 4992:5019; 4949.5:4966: -0.01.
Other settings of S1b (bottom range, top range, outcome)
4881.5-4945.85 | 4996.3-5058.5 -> 1.03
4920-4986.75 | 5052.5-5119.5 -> 1.01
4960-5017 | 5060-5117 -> 1.02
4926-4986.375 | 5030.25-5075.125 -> 1.01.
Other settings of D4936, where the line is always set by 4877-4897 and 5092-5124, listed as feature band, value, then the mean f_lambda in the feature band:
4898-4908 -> -0.51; 14.3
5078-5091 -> 0.37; 13.4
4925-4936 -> -0.81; 14.6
